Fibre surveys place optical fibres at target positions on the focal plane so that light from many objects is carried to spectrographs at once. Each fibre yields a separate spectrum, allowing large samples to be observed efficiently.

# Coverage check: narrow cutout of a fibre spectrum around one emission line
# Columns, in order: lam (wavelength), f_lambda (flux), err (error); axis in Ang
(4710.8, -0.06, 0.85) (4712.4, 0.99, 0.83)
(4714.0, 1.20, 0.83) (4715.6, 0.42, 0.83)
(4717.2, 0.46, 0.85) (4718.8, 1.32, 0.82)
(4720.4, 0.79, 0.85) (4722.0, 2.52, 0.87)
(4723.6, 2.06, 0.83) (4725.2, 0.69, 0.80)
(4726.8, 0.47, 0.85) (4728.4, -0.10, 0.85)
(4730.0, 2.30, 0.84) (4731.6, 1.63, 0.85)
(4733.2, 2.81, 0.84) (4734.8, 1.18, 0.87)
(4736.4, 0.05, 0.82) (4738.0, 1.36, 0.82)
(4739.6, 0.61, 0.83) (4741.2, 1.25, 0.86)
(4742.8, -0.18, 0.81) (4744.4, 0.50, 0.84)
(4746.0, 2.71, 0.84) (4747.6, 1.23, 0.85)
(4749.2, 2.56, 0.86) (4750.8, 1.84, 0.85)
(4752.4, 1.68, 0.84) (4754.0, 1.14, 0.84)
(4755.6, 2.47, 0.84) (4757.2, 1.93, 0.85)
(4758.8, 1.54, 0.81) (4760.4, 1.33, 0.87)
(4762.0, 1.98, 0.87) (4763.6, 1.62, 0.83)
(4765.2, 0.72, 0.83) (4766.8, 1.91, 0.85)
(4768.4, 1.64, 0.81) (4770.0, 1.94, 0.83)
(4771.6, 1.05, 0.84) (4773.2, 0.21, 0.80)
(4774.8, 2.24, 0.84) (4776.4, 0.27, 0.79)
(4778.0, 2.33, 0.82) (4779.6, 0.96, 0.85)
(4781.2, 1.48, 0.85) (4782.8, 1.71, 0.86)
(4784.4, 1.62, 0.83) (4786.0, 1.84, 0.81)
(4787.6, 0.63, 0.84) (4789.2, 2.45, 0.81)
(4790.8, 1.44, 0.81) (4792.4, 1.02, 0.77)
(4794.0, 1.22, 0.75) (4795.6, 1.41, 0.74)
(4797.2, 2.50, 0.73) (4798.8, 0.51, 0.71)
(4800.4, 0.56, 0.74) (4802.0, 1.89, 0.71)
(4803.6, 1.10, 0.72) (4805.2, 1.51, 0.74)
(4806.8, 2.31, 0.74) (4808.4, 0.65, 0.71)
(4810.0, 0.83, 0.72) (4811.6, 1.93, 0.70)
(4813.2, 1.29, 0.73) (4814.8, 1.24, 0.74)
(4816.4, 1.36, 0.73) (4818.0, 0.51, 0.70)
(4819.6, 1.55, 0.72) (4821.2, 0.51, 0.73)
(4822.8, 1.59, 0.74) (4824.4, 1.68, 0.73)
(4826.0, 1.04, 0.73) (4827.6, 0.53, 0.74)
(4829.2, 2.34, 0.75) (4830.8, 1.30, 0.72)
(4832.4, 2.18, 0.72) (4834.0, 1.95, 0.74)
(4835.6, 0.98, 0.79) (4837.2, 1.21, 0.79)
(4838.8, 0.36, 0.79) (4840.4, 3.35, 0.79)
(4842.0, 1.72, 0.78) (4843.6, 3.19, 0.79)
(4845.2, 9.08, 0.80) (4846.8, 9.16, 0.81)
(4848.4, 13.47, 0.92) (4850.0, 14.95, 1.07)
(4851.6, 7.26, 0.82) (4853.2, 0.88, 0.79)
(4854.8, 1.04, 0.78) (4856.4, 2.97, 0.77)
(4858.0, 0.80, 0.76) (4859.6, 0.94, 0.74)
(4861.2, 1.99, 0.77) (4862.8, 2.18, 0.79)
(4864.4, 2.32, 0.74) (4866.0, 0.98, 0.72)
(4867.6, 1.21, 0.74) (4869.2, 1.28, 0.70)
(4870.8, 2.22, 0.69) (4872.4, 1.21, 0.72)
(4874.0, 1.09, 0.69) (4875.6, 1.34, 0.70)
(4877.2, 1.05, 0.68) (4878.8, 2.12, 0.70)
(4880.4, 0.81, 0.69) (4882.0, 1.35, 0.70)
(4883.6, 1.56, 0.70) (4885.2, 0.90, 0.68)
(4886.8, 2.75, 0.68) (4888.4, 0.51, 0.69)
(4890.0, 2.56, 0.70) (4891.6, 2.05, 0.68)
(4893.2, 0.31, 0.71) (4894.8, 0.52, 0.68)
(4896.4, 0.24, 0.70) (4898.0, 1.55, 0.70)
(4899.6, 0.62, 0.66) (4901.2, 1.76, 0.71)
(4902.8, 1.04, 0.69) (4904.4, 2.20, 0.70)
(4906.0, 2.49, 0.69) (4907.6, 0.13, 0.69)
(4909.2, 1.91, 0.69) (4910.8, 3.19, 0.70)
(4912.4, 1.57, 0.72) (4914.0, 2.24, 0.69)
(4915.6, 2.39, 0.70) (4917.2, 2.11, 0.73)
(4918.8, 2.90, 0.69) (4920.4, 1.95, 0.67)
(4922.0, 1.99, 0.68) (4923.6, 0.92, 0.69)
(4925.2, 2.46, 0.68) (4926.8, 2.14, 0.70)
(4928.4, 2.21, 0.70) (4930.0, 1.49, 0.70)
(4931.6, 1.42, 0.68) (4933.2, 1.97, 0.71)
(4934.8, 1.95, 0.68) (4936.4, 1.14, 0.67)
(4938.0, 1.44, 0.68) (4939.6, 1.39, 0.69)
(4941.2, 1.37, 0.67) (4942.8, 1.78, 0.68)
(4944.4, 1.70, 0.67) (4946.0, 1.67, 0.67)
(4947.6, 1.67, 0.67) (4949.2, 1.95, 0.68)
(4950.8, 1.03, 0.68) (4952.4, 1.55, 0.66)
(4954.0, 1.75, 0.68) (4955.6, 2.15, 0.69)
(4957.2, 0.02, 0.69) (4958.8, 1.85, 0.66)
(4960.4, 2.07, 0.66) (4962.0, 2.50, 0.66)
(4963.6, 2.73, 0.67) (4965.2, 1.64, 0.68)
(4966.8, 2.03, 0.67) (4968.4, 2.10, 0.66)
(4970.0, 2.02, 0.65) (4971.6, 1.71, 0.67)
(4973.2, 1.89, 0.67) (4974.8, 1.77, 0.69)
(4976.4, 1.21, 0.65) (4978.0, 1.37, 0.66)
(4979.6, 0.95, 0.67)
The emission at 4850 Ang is [O II]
